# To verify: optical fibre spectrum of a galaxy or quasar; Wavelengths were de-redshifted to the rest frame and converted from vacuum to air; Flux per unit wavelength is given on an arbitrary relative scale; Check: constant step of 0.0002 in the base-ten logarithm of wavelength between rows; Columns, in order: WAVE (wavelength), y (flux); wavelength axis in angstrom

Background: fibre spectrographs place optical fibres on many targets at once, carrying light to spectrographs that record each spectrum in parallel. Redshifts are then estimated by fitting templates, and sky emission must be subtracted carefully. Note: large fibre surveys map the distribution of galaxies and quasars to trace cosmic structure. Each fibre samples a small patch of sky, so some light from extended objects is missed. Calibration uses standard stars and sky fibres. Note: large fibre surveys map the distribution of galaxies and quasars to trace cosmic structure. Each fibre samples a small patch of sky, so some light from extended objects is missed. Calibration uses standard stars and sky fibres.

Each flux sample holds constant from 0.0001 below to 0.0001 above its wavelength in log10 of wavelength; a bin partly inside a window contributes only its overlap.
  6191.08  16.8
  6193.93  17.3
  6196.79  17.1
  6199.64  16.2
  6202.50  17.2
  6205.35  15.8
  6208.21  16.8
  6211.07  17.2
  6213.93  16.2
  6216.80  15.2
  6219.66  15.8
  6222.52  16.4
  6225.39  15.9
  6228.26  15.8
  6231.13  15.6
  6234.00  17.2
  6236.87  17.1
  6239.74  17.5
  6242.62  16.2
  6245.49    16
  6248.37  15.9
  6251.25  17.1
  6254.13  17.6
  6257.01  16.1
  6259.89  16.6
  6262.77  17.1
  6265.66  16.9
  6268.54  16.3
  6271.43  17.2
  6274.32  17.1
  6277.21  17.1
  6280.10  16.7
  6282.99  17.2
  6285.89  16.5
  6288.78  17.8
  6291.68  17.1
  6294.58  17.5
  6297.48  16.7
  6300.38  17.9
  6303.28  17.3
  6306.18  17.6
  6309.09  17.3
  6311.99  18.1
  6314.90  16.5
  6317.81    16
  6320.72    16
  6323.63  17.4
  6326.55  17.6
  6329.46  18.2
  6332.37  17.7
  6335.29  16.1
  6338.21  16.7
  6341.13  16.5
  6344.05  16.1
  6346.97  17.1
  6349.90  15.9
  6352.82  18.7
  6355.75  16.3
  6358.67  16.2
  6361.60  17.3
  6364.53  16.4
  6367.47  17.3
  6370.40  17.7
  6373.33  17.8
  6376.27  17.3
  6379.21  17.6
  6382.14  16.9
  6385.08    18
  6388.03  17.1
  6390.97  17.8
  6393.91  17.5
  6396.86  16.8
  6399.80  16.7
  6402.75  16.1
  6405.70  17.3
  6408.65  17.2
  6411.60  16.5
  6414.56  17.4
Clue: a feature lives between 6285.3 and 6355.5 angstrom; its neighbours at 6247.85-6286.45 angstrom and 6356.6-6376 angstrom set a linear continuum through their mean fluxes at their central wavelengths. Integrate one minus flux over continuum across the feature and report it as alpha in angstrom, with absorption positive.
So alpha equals -0.4 angstrom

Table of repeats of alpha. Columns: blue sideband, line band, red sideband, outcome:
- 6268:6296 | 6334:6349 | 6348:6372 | 0.5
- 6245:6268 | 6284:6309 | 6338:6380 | -0.7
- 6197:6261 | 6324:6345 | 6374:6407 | -0.1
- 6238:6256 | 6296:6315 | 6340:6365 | -0.8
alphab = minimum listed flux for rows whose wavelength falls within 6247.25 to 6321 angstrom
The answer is 15.9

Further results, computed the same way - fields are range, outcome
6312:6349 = 16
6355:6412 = 16.1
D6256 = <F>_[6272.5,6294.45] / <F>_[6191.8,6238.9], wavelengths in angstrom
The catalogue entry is 1.04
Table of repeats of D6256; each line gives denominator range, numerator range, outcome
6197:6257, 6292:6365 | 1.03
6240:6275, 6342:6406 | 1.02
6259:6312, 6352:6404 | 1.00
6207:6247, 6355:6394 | 1.05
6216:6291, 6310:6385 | 1.02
